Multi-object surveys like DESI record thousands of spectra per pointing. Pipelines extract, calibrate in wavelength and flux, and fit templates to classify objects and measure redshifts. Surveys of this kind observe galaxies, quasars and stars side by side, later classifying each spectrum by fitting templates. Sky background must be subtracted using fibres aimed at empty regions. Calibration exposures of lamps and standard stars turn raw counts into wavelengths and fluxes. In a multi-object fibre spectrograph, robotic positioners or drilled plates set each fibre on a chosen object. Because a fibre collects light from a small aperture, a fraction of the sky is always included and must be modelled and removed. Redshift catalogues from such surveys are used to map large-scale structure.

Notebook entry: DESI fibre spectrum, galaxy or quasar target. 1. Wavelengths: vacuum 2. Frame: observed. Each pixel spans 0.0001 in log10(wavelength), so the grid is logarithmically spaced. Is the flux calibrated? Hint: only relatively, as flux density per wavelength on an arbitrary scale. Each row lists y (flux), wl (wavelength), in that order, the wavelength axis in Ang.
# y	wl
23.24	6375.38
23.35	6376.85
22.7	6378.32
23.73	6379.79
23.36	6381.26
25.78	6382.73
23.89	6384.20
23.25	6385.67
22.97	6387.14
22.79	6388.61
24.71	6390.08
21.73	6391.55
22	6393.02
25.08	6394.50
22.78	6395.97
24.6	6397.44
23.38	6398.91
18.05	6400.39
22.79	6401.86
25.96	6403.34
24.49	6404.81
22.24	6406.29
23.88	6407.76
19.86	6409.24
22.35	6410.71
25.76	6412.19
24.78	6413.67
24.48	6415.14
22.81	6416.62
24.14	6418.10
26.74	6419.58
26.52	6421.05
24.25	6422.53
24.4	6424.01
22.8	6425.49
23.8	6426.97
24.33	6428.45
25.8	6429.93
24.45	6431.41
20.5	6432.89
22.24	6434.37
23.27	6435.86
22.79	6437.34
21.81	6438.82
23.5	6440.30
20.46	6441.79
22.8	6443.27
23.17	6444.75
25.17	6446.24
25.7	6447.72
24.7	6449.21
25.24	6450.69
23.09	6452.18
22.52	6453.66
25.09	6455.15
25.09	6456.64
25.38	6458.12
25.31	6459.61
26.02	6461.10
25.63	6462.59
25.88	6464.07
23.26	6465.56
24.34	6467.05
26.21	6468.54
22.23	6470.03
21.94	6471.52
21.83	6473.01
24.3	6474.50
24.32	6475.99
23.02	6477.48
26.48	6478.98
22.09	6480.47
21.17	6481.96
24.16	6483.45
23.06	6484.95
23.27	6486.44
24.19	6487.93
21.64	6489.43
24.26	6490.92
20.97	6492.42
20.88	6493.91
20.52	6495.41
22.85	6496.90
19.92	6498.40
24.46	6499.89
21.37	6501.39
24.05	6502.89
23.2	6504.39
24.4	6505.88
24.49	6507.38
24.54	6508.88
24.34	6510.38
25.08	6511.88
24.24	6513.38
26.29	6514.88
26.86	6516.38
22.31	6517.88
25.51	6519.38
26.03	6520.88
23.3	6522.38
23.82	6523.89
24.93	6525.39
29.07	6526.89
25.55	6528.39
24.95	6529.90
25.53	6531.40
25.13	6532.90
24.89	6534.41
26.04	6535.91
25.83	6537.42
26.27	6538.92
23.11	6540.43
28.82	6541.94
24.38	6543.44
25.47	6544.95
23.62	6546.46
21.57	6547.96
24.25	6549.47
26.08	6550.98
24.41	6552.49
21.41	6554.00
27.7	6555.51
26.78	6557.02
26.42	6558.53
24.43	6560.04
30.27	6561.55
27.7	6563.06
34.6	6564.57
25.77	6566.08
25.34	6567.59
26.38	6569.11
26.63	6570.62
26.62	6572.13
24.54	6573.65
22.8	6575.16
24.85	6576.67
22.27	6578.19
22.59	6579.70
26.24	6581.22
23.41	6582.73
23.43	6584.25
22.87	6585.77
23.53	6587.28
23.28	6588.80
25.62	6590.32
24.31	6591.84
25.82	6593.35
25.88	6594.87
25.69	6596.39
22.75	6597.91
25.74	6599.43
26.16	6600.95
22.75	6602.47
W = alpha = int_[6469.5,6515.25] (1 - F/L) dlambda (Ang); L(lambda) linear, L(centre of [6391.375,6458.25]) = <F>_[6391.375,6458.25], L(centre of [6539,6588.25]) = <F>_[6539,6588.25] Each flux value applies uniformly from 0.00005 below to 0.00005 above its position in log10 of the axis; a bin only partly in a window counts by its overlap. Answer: 2.3 Ang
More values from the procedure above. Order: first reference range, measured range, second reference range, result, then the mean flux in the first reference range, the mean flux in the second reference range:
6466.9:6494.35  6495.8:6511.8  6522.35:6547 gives 0.5 Ang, 23.2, 25.4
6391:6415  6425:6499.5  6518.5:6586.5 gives 1.7 Ang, 23.2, 25.4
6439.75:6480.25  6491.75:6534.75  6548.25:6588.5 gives 1.1 Ang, 24.1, 25.4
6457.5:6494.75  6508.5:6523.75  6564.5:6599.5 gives -0.5 Ang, 23.7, 24.8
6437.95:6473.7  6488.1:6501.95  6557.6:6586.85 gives 1.5 Ang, 24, 25.6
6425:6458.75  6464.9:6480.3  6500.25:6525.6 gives 0.1 Ang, 23.6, 24.4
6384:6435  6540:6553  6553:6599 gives 0.2 Ang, 23.6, 25.3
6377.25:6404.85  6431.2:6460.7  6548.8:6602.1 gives 0.4 Ang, 23.3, 25.3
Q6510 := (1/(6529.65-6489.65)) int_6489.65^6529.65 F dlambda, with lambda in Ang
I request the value 24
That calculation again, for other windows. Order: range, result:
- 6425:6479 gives 23.9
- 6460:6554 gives 24.2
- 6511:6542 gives 25.3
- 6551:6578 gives 26.2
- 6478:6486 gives 23.4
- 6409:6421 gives 24.2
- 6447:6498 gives 23.7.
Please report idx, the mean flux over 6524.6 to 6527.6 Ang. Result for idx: 27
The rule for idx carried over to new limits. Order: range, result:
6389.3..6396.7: 23.3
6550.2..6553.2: 25.2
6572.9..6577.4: 24.1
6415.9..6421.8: 25.1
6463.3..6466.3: 24.6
